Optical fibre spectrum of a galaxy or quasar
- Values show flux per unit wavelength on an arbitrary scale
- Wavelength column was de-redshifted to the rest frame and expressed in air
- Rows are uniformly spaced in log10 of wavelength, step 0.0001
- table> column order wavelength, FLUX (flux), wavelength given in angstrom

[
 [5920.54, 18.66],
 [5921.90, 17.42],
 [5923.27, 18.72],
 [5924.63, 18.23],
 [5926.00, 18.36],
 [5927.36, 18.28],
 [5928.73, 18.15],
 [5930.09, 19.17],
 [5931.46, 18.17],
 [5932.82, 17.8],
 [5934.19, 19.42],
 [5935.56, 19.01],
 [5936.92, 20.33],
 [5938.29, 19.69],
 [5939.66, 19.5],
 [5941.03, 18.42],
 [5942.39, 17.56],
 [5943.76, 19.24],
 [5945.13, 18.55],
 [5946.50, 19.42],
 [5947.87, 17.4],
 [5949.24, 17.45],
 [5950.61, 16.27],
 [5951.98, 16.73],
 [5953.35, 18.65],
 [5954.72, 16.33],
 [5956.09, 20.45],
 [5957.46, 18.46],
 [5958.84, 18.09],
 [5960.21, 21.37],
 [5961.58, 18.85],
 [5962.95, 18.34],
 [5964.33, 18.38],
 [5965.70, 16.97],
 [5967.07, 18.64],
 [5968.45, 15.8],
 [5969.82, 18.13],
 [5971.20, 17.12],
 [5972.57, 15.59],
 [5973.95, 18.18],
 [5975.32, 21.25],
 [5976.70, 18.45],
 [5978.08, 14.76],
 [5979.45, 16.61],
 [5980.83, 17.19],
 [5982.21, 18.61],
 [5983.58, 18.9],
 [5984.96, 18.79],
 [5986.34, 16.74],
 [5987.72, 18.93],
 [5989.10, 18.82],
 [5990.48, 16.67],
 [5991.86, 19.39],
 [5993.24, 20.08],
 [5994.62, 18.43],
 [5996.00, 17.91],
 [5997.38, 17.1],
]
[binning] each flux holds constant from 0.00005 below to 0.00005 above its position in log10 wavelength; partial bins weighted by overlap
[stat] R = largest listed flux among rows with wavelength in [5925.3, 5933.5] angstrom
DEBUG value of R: 19.17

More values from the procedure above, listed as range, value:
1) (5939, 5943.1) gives 19.5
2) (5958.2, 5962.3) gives 21.37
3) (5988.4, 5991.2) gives 18.82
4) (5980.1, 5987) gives 18.9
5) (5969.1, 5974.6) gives 18.18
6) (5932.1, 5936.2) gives 19.42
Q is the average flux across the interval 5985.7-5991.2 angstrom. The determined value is 17.8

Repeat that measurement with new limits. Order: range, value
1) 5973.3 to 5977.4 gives 19.3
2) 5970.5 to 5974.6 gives 16.9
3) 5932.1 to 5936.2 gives 18.7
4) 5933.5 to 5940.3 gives 19.6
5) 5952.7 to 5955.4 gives 17.5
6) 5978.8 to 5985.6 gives 18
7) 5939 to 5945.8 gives 18.7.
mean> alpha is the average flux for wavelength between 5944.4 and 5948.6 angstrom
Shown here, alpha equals 18.4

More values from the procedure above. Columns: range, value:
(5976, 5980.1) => 16.6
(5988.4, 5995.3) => 18.7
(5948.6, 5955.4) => 17.1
